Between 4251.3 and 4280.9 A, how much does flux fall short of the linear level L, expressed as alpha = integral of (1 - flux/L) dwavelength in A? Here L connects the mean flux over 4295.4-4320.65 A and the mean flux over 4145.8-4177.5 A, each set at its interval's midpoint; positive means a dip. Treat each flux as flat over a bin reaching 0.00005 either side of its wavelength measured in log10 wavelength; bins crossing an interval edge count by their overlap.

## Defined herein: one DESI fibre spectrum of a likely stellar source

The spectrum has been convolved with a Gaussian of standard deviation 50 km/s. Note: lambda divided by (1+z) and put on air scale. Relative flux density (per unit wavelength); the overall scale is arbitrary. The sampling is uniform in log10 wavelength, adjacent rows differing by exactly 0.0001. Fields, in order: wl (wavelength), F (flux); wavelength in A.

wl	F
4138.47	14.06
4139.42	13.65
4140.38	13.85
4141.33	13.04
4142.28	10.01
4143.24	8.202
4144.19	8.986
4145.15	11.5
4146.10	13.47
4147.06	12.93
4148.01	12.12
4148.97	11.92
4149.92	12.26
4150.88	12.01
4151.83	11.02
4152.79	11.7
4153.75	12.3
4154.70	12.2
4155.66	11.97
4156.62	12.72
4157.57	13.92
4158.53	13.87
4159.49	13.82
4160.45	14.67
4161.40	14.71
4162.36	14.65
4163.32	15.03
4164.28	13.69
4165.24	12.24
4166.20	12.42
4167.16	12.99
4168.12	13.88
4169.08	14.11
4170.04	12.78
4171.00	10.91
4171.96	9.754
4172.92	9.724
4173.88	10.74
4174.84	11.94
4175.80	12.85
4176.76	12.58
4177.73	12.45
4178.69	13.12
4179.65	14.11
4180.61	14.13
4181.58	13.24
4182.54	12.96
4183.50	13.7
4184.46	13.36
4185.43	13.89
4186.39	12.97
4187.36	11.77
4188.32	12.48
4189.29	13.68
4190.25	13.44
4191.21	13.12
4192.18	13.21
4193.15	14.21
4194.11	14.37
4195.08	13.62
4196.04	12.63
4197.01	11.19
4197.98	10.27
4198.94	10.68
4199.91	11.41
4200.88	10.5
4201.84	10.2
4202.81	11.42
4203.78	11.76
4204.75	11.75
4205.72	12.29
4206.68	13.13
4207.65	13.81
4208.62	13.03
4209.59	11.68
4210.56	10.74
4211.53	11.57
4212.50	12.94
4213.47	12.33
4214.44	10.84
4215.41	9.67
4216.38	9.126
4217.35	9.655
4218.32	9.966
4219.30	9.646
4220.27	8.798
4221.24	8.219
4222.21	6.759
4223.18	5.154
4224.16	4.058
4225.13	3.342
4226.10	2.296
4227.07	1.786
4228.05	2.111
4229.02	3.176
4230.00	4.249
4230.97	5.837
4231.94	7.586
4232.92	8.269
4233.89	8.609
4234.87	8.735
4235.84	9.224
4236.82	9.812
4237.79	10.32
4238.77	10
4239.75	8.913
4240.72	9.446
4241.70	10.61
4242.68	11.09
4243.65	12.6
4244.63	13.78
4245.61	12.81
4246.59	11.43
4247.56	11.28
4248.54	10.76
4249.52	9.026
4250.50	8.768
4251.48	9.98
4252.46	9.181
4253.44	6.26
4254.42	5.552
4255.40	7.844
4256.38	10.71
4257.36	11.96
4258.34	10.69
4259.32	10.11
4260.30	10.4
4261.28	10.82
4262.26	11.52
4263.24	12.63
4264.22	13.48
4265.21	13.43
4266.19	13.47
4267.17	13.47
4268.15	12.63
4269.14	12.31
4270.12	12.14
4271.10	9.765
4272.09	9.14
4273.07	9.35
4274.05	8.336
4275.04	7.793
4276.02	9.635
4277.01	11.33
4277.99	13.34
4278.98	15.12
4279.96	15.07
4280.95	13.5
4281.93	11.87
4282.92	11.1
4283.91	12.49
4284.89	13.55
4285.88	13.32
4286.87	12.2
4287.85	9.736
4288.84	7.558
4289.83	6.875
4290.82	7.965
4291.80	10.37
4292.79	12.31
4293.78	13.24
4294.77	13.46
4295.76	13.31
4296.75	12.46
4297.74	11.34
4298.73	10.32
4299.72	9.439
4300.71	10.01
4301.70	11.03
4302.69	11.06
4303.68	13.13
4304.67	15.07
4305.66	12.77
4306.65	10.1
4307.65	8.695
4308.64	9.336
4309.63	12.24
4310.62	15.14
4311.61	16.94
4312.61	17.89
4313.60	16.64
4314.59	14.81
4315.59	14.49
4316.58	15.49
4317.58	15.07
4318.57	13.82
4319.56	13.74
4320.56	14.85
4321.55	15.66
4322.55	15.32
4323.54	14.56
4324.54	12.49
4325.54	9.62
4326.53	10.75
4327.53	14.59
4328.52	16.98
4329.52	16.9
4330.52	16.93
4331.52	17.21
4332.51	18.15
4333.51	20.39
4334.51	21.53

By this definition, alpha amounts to 4.5 A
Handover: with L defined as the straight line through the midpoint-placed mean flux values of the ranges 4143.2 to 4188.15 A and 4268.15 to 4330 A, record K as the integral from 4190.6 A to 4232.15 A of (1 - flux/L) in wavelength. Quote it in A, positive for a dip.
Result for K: 9.7 A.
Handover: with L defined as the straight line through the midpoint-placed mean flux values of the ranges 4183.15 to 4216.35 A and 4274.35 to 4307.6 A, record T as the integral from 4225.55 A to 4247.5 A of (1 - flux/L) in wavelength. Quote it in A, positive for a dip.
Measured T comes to 6.6 A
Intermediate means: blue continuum 12.2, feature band 8.35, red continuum 11.5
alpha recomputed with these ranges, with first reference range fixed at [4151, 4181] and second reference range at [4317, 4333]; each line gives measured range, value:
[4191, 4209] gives 1.4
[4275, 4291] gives 3.1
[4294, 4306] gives 2.1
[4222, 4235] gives 8.2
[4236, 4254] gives 4.6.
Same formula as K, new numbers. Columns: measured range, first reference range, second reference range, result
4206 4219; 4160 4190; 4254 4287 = 1.0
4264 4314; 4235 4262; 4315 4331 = 2.3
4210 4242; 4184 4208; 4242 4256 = 9.0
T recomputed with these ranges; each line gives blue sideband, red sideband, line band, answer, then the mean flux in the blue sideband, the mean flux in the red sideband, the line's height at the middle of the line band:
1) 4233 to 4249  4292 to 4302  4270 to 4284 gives -0.02 A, 10.5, 11.7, 11.3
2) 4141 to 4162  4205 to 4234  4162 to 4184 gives -3.51 A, 12.3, 8.38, 11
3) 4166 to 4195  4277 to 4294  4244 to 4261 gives 2.83 A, 12.8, 11.7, 12.1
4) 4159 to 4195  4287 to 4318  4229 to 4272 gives 8.13 A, 13.1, 12.2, 12.6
